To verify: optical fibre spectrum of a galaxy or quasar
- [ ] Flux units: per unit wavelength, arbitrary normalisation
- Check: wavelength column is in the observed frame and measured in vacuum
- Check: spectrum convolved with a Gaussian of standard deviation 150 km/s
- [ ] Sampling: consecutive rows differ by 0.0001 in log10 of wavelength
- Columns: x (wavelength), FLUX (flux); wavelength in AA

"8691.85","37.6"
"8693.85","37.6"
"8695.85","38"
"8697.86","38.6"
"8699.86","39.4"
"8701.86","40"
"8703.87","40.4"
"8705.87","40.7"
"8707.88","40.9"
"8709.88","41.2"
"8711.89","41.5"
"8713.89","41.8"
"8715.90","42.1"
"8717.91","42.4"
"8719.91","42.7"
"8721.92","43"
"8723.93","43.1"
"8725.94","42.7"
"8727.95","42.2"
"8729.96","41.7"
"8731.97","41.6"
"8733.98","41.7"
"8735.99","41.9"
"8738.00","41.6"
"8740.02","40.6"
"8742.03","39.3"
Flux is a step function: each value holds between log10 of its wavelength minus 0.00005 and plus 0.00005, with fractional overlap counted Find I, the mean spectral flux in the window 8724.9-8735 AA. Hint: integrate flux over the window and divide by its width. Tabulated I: 42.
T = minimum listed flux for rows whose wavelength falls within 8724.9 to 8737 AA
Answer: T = 41.6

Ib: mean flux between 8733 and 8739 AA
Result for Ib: 41.8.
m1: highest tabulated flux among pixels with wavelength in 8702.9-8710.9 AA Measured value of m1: 41.2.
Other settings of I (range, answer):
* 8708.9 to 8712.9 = 41.4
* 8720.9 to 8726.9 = 42.9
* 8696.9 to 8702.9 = 39.3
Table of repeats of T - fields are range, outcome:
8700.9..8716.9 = 40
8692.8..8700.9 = 37.6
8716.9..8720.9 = 42.4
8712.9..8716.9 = 41.8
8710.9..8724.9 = 41.5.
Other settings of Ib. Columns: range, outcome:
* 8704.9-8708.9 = 40.8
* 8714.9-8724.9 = 42.7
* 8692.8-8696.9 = 37.8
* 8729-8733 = 41.7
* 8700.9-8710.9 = 40.6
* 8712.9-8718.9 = 42.1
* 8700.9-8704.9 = 40.2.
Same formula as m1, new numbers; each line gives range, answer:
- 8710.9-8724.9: 43.1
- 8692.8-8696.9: 38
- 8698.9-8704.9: 40.4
